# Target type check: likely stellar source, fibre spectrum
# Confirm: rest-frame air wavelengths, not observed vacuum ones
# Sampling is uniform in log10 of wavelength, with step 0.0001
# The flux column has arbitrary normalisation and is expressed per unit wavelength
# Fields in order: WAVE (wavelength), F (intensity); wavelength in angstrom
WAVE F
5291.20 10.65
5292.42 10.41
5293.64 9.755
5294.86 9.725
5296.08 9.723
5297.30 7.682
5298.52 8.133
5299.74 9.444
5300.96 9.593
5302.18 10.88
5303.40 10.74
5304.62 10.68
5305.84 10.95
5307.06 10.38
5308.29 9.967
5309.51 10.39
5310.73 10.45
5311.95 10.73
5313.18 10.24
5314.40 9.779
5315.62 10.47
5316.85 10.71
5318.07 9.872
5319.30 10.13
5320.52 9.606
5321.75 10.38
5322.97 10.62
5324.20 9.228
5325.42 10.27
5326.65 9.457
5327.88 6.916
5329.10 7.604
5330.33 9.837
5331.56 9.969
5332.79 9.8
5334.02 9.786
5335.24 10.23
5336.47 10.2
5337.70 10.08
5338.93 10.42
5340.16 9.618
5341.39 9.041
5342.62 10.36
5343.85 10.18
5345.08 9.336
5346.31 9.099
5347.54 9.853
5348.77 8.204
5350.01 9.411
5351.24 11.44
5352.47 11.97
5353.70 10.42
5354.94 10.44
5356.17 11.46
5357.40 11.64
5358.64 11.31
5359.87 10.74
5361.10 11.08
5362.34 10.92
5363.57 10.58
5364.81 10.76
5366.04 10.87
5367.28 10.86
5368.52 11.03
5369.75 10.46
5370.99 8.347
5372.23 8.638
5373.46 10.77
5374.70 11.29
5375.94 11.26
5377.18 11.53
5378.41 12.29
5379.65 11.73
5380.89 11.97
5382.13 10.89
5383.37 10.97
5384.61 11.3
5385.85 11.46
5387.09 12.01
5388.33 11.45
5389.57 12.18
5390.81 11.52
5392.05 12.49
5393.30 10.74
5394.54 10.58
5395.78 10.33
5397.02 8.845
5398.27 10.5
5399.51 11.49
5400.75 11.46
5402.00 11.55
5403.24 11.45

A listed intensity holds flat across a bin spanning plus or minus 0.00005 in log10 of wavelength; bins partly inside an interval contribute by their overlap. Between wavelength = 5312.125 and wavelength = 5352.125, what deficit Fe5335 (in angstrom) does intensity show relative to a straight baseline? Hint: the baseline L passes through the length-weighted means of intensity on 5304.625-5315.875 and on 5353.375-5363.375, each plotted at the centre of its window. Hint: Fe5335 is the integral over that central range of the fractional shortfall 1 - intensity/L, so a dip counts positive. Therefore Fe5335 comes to 3.3 angstrom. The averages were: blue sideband 10.4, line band 9.78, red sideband 11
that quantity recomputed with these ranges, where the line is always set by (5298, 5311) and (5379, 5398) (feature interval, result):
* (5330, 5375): 2.0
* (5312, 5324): 0.2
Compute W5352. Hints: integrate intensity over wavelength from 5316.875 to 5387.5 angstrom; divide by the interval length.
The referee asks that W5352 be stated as 10.4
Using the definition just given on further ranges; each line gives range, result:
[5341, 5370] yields 10.5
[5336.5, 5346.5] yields 9.82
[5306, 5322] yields 10.3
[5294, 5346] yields 9.84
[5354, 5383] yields 10.9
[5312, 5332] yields 9.72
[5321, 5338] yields 9.59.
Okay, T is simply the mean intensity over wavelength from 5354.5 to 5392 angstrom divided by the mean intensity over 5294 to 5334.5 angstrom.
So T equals 1.1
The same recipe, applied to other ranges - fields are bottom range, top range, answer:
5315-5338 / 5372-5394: 1.17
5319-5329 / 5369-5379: 1.12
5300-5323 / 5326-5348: 0.92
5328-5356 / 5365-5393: 1.13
